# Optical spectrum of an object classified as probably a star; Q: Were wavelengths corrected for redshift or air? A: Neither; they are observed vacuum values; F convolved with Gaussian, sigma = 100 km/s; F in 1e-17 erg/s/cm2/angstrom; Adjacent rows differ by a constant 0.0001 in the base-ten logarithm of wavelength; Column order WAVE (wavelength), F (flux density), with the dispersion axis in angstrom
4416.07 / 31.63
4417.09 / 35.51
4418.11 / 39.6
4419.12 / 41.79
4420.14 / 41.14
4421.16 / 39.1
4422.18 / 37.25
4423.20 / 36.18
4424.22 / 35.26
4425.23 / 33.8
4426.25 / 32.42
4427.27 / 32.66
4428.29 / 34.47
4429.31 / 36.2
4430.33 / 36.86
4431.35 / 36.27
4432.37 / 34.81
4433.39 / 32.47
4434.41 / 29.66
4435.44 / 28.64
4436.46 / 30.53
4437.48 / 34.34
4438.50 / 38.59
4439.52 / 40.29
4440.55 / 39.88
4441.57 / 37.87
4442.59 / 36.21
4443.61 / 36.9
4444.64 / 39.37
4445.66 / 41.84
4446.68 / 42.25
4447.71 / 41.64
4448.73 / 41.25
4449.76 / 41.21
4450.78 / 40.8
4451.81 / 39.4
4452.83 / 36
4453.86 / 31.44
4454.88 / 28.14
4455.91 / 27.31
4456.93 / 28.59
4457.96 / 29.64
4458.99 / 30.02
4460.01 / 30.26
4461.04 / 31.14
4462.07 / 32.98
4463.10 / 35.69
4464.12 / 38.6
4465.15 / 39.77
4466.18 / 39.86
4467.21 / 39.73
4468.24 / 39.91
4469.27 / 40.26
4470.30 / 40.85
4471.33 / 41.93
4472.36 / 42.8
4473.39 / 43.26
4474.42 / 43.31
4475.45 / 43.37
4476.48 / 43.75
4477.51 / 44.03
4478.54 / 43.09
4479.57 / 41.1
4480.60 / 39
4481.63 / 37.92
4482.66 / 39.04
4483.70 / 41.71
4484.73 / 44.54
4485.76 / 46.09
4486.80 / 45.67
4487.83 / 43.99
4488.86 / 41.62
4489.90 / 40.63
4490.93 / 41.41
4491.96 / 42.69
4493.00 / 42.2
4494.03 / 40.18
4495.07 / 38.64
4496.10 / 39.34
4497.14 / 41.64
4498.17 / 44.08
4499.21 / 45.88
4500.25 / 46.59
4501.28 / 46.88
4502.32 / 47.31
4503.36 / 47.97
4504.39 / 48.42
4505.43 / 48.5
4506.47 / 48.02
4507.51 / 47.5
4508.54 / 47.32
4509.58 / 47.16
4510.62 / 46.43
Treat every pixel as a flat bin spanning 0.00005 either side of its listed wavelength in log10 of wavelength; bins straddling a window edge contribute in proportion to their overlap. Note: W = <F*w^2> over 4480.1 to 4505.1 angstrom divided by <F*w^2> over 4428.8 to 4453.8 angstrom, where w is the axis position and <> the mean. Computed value 1.2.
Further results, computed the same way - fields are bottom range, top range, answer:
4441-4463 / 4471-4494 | 1.21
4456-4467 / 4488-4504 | 1.31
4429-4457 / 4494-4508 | 1.28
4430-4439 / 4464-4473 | 1.23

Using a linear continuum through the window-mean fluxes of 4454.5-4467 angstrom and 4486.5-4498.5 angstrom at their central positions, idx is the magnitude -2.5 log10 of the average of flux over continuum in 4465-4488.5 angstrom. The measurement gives -0.13 mag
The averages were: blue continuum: 32.9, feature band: 42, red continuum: 41.8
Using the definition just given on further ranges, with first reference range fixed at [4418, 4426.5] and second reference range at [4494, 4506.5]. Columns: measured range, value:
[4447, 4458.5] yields 0.15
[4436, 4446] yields 0.05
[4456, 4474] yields 0.14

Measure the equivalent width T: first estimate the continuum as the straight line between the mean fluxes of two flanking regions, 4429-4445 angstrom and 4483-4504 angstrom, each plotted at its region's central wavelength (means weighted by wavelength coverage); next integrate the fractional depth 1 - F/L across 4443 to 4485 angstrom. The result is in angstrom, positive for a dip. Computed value 1.0 angstrom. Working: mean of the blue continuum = 35.5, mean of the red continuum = 43.4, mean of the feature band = 38.3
